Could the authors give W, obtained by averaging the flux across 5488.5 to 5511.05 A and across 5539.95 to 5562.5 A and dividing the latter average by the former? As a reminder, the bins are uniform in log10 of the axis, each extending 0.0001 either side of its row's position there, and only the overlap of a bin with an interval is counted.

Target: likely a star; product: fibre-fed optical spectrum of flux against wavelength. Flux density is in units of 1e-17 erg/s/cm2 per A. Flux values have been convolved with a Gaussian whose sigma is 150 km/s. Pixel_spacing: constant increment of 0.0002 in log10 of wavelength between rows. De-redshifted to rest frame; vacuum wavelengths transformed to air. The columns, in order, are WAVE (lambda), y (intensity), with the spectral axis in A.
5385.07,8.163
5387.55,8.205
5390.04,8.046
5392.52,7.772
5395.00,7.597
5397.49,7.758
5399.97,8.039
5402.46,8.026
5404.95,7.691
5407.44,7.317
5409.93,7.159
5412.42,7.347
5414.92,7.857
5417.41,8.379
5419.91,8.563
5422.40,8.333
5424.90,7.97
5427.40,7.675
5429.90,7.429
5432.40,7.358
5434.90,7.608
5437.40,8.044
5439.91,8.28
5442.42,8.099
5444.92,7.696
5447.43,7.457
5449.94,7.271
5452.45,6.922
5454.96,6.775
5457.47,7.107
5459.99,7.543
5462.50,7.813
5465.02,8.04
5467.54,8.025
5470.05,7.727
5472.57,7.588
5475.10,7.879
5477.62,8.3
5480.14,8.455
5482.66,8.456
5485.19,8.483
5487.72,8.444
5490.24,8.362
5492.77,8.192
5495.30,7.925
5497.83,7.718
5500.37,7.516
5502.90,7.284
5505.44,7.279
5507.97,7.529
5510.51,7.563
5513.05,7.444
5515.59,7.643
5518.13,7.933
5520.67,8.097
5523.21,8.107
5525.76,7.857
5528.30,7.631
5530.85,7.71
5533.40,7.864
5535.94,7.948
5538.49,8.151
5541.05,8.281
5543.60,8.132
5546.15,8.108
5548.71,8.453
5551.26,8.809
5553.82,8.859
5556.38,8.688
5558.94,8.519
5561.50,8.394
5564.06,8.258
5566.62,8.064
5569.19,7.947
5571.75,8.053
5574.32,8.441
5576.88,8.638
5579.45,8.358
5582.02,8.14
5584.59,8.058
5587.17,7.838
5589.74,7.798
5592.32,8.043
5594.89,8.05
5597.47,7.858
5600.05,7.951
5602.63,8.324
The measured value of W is 1.10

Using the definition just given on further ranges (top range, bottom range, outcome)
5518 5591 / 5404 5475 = 1.06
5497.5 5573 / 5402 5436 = 1.03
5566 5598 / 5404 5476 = 1.05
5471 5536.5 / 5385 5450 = 1.01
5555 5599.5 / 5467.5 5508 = 1.03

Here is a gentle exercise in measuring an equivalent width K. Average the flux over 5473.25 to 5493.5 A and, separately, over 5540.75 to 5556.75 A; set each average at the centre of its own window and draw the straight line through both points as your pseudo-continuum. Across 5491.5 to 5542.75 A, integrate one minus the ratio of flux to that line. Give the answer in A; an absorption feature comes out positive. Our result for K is 3.7 A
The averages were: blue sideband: 8.3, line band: 7.79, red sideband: 8.48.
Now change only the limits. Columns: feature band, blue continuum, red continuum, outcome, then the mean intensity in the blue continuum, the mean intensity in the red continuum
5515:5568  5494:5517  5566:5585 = -1.86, 7.55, 8.23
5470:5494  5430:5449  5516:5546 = -1.08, 7.76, 7.97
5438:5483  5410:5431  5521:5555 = 1.40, 7.9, 8.14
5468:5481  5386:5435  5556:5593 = -0.02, 7.81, 8.21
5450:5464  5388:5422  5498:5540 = 0.96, 7.83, 7.72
